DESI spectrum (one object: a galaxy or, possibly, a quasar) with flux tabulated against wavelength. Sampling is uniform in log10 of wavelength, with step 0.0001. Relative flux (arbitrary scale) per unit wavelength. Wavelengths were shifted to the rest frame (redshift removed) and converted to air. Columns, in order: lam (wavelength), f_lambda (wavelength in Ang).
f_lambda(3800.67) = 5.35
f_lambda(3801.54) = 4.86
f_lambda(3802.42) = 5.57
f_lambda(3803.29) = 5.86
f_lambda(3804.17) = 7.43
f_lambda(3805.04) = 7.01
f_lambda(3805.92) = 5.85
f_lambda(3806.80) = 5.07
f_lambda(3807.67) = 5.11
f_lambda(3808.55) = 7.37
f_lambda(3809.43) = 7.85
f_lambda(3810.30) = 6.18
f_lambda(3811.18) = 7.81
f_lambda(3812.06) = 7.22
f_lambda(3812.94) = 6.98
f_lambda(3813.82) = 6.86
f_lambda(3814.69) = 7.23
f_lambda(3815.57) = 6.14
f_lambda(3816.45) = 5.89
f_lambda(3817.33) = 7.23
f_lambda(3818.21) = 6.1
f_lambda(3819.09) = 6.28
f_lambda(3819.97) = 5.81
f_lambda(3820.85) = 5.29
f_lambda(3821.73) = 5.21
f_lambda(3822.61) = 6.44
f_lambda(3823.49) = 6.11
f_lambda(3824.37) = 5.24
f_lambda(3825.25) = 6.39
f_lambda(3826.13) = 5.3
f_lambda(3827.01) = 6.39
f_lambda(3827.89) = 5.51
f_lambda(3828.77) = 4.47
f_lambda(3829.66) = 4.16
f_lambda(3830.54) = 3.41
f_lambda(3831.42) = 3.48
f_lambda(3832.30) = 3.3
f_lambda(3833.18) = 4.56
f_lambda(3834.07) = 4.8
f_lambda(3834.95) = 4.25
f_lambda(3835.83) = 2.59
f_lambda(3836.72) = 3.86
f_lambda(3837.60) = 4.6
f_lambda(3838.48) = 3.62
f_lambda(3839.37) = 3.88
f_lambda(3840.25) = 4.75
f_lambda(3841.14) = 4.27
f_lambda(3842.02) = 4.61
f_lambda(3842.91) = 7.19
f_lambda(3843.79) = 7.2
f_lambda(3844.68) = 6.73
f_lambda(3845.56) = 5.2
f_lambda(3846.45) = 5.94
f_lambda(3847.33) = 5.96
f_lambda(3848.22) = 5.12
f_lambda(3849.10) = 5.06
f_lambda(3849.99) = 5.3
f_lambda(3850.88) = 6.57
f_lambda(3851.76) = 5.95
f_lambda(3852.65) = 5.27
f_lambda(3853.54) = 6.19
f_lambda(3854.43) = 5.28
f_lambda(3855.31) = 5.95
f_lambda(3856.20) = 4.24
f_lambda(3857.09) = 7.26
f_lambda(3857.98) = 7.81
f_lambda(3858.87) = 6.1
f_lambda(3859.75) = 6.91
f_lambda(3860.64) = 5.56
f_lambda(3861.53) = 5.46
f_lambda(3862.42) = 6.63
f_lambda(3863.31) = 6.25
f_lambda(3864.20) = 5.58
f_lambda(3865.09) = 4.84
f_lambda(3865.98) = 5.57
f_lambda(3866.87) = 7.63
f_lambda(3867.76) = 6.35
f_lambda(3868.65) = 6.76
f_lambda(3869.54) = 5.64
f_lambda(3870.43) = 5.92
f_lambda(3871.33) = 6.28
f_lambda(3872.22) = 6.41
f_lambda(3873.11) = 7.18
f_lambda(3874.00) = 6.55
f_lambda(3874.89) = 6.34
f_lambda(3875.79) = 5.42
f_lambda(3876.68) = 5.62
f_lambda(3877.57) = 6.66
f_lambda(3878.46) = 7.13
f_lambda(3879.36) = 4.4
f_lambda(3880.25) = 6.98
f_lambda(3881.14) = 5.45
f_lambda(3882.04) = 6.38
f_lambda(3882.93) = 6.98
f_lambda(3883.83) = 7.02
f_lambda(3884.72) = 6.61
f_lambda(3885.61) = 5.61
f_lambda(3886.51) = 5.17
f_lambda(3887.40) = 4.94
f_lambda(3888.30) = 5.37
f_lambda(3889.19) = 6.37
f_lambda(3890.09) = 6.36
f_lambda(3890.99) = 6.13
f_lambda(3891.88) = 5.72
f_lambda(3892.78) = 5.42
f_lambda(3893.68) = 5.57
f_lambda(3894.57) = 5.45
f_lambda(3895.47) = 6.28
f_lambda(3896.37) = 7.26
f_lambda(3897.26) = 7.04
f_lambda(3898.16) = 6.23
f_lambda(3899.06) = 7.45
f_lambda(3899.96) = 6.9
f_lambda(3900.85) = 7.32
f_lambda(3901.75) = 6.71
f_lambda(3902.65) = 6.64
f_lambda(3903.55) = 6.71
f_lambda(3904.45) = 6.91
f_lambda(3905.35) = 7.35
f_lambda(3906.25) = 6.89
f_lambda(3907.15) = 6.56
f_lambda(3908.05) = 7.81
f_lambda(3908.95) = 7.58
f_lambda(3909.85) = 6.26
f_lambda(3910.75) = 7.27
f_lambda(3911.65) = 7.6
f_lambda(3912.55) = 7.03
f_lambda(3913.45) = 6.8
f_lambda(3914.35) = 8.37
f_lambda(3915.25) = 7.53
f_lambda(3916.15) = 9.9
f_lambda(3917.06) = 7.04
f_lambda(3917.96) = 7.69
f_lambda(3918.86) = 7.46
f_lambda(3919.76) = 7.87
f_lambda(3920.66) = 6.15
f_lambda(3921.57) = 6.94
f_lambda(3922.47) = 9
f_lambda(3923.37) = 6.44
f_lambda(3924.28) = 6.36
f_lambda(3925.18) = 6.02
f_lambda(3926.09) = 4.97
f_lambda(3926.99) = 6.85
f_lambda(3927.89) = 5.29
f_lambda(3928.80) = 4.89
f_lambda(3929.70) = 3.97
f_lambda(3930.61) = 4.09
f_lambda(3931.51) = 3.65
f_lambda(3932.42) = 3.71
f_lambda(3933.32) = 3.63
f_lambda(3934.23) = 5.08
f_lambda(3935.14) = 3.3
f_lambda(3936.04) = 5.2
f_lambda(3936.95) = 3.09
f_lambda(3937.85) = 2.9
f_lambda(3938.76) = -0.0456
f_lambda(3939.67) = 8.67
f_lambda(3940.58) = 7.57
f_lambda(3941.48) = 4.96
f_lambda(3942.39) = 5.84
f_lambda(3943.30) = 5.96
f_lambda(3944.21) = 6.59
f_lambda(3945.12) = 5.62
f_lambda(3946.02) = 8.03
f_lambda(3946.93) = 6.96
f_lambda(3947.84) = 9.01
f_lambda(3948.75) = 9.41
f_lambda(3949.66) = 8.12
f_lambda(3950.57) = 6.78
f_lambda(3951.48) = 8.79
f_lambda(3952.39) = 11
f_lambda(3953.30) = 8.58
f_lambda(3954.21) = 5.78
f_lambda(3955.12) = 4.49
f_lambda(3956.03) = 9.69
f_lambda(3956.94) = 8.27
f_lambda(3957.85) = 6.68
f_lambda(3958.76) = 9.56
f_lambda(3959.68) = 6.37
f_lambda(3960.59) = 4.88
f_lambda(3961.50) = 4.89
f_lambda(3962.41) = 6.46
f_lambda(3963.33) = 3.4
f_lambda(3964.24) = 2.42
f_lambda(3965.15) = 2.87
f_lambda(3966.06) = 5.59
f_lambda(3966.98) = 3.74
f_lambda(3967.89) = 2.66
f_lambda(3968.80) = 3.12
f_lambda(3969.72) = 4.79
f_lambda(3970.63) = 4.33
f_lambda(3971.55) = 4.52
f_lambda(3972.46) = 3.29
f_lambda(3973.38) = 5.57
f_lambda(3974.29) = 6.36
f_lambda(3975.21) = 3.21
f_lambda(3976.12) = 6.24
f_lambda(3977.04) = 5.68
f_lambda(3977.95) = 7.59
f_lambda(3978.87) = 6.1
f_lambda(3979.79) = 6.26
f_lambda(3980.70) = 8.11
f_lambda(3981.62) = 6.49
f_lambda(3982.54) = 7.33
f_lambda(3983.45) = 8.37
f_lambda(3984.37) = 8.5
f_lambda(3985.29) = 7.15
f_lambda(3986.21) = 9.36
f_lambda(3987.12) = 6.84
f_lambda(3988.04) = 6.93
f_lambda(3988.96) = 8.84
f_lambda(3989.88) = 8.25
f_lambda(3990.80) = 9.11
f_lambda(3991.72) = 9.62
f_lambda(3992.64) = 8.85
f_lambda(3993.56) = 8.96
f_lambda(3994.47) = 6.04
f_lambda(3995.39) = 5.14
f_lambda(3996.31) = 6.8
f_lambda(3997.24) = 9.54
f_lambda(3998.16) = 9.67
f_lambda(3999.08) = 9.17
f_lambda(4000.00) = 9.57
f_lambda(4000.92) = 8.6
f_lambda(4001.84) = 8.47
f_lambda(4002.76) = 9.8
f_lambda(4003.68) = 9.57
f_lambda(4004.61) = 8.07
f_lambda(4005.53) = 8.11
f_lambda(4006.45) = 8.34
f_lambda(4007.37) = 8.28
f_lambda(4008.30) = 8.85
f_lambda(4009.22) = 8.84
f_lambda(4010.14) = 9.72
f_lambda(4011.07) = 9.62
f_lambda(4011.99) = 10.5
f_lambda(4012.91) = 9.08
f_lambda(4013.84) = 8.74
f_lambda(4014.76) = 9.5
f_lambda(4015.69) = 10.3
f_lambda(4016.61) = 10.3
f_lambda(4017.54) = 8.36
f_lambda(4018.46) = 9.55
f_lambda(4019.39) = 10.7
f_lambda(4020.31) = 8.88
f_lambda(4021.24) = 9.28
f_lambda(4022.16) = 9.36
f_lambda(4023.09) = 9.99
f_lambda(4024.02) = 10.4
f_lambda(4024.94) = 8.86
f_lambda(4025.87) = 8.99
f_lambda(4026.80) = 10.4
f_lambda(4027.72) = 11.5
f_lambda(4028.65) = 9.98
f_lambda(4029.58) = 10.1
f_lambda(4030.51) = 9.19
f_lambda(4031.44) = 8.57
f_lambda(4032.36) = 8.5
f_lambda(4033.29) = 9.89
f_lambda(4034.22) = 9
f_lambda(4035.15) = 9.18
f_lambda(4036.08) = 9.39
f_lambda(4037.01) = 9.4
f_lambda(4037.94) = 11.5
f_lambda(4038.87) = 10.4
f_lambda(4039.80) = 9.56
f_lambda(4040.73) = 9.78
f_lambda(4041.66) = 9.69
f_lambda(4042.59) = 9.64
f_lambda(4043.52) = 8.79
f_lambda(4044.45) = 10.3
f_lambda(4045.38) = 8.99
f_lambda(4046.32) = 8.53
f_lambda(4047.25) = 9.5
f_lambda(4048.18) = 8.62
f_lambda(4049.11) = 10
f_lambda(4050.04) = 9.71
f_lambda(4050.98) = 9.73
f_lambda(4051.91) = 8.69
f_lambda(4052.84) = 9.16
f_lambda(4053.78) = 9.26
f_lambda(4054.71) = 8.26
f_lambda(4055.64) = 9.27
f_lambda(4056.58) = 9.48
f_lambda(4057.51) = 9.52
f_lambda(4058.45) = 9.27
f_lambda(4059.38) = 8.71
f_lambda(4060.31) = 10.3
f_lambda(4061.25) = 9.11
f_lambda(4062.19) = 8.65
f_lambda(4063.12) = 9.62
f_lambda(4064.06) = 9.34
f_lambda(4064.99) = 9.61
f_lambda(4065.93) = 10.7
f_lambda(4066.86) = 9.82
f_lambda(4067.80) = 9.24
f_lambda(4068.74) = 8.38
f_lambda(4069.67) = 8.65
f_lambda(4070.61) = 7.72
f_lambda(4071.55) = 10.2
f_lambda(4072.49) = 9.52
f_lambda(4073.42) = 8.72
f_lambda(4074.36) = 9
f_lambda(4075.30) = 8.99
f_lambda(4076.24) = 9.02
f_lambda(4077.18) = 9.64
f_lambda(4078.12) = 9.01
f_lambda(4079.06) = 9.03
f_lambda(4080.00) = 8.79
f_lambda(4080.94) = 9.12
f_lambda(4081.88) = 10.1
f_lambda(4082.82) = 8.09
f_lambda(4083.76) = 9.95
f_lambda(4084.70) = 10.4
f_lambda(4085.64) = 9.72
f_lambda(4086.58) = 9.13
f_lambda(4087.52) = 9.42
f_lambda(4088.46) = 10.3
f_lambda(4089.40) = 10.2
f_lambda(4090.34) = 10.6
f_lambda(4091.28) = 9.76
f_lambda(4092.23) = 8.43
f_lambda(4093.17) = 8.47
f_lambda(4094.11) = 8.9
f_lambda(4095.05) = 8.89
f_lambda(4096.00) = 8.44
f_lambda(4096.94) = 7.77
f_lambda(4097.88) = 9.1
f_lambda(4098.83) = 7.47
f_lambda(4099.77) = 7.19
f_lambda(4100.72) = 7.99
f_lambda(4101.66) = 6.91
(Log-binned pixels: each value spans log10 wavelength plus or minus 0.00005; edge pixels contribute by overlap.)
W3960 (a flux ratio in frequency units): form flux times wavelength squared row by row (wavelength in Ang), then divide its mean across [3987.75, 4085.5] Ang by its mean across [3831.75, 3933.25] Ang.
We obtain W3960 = 1.64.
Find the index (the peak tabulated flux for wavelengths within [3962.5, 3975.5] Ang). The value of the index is 6.36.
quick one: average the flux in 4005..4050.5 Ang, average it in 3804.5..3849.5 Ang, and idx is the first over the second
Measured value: 1.7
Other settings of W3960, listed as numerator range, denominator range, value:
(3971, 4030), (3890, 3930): 1.29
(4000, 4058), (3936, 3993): 1.52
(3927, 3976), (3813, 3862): 1.08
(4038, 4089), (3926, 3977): 1.78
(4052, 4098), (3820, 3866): 1.94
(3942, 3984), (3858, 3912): 1.01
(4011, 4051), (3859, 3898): 1.69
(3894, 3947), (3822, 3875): 1.17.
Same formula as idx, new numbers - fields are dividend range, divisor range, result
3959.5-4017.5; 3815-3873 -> 1.30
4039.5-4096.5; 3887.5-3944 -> 1.51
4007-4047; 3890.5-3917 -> 1.38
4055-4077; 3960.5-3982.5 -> 1.85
